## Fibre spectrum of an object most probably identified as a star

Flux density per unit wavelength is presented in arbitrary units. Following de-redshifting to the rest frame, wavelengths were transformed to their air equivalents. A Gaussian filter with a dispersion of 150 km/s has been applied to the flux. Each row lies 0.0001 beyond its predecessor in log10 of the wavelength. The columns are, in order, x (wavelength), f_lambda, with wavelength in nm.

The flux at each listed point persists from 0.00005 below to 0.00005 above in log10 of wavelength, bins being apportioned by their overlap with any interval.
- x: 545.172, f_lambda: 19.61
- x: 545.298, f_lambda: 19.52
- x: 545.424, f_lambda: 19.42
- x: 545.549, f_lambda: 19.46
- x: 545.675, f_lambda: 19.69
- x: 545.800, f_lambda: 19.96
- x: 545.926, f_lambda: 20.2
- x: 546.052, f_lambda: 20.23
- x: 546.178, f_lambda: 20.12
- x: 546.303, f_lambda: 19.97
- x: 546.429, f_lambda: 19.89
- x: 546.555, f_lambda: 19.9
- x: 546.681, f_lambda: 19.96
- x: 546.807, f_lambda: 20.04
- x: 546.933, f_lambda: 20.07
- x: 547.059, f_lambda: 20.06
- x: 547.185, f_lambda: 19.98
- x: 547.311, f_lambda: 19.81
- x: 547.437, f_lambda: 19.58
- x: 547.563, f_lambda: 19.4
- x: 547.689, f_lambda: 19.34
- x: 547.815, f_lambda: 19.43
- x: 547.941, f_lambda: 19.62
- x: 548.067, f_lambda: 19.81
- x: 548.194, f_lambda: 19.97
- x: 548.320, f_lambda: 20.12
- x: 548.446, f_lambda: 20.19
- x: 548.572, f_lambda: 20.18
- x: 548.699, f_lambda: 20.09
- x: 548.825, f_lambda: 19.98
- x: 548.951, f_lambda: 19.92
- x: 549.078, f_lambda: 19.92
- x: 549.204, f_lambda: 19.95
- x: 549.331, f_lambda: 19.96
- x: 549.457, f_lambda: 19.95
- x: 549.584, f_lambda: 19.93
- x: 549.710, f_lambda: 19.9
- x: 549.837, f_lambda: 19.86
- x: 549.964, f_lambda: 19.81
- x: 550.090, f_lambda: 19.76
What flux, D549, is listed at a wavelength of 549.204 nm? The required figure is 19.95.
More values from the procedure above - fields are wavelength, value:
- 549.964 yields 19.81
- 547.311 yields 19.81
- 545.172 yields 19.61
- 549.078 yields 19.92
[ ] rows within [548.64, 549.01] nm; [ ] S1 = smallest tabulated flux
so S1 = 19.92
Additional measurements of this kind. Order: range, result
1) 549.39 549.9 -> 19.86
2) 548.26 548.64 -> 20.12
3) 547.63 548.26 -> 19.34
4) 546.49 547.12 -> 19.9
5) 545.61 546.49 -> 19.69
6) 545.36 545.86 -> 19.42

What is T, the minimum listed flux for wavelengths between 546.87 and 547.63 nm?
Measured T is 19.4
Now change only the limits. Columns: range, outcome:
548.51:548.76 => 20.09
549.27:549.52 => 19.95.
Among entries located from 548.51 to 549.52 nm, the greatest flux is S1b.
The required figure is 20.18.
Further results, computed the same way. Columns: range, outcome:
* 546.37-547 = 20.07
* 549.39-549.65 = 19.95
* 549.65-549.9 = 19.9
